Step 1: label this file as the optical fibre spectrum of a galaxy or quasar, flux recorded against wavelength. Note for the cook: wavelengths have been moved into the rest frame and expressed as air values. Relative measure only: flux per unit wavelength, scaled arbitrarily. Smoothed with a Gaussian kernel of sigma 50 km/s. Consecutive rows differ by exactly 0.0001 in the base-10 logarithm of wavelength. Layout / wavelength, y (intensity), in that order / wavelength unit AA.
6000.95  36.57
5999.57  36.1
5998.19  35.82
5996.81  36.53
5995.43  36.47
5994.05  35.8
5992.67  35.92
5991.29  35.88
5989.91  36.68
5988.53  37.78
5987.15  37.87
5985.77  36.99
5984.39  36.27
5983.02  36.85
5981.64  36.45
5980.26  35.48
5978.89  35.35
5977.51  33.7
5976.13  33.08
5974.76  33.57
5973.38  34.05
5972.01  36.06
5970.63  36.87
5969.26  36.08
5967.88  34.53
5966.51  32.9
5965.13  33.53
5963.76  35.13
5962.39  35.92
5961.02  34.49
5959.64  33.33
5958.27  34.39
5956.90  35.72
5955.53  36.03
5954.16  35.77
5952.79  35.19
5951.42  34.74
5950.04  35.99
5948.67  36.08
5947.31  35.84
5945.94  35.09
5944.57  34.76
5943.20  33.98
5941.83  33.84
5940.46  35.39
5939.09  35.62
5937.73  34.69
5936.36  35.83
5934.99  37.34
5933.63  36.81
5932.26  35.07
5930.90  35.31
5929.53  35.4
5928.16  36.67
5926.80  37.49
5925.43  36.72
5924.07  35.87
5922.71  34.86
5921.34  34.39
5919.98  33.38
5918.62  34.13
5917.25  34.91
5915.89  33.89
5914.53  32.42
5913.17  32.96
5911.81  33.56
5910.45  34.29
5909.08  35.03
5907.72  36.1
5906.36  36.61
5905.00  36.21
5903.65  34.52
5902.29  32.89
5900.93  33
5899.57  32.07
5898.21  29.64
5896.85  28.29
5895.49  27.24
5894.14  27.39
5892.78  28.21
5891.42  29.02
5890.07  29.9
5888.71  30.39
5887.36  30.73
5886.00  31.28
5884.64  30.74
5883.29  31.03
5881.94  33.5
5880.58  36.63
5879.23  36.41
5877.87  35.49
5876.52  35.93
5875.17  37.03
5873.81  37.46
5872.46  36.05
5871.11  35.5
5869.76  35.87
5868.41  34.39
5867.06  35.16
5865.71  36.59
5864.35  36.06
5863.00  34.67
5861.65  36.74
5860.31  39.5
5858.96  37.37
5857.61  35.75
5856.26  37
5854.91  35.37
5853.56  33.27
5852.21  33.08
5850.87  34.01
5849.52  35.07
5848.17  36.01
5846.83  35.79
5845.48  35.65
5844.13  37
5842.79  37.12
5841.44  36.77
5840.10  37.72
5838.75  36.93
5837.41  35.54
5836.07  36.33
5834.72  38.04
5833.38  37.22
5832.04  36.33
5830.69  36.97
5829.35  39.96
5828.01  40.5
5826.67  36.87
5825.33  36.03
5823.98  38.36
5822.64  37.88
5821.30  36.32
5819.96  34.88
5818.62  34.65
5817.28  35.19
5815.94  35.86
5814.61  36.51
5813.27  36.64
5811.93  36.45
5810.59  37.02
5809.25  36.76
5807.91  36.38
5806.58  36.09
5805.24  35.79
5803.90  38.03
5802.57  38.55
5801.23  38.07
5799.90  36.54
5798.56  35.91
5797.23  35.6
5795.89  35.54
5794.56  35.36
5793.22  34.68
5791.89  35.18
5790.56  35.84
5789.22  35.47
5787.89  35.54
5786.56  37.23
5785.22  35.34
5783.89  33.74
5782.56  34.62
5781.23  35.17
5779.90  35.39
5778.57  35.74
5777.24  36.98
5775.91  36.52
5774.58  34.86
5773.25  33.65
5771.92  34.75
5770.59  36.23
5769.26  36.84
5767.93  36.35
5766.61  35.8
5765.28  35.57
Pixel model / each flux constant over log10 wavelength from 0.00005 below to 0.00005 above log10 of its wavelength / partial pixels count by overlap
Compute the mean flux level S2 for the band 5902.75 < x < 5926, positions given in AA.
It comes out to 34.7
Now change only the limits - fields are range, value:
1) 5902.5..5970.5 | 35.1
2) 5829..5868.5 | 36.2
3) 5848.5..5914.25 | 33.9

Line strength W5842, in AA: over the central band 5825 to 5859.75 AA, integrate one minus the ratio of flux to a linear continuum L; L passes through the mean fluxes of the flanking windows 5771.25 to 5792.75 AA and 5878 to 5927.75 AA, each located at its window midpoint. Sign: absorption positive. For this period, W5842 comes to -2.31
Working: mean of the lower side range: 35.4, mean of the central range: 36.5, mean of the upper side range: 33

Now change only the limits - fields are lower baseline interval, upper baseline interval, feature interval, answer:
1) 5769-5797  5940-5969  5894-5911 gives 1.14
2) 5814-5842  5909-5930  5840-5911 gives 3.15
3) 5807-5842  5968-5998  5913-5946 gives 0.99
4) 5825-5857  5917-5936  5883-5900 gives 2.99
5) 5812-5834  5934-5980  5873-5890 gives 1.09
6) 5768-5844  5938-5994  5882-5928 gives 3.80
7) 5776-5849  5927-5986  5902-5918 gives 0.52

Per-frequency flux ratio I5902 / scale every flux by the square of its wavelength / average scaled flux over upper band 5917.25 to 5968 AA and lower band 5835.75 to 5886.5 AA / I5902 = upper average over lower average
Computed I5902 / 1.02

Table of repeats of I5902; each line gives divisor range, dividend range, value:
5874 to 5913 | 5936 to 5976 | 1.09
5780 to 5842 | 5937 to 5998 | 1.02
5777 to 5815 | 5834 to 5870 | 1.02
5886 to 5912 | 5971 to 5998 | 1.16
